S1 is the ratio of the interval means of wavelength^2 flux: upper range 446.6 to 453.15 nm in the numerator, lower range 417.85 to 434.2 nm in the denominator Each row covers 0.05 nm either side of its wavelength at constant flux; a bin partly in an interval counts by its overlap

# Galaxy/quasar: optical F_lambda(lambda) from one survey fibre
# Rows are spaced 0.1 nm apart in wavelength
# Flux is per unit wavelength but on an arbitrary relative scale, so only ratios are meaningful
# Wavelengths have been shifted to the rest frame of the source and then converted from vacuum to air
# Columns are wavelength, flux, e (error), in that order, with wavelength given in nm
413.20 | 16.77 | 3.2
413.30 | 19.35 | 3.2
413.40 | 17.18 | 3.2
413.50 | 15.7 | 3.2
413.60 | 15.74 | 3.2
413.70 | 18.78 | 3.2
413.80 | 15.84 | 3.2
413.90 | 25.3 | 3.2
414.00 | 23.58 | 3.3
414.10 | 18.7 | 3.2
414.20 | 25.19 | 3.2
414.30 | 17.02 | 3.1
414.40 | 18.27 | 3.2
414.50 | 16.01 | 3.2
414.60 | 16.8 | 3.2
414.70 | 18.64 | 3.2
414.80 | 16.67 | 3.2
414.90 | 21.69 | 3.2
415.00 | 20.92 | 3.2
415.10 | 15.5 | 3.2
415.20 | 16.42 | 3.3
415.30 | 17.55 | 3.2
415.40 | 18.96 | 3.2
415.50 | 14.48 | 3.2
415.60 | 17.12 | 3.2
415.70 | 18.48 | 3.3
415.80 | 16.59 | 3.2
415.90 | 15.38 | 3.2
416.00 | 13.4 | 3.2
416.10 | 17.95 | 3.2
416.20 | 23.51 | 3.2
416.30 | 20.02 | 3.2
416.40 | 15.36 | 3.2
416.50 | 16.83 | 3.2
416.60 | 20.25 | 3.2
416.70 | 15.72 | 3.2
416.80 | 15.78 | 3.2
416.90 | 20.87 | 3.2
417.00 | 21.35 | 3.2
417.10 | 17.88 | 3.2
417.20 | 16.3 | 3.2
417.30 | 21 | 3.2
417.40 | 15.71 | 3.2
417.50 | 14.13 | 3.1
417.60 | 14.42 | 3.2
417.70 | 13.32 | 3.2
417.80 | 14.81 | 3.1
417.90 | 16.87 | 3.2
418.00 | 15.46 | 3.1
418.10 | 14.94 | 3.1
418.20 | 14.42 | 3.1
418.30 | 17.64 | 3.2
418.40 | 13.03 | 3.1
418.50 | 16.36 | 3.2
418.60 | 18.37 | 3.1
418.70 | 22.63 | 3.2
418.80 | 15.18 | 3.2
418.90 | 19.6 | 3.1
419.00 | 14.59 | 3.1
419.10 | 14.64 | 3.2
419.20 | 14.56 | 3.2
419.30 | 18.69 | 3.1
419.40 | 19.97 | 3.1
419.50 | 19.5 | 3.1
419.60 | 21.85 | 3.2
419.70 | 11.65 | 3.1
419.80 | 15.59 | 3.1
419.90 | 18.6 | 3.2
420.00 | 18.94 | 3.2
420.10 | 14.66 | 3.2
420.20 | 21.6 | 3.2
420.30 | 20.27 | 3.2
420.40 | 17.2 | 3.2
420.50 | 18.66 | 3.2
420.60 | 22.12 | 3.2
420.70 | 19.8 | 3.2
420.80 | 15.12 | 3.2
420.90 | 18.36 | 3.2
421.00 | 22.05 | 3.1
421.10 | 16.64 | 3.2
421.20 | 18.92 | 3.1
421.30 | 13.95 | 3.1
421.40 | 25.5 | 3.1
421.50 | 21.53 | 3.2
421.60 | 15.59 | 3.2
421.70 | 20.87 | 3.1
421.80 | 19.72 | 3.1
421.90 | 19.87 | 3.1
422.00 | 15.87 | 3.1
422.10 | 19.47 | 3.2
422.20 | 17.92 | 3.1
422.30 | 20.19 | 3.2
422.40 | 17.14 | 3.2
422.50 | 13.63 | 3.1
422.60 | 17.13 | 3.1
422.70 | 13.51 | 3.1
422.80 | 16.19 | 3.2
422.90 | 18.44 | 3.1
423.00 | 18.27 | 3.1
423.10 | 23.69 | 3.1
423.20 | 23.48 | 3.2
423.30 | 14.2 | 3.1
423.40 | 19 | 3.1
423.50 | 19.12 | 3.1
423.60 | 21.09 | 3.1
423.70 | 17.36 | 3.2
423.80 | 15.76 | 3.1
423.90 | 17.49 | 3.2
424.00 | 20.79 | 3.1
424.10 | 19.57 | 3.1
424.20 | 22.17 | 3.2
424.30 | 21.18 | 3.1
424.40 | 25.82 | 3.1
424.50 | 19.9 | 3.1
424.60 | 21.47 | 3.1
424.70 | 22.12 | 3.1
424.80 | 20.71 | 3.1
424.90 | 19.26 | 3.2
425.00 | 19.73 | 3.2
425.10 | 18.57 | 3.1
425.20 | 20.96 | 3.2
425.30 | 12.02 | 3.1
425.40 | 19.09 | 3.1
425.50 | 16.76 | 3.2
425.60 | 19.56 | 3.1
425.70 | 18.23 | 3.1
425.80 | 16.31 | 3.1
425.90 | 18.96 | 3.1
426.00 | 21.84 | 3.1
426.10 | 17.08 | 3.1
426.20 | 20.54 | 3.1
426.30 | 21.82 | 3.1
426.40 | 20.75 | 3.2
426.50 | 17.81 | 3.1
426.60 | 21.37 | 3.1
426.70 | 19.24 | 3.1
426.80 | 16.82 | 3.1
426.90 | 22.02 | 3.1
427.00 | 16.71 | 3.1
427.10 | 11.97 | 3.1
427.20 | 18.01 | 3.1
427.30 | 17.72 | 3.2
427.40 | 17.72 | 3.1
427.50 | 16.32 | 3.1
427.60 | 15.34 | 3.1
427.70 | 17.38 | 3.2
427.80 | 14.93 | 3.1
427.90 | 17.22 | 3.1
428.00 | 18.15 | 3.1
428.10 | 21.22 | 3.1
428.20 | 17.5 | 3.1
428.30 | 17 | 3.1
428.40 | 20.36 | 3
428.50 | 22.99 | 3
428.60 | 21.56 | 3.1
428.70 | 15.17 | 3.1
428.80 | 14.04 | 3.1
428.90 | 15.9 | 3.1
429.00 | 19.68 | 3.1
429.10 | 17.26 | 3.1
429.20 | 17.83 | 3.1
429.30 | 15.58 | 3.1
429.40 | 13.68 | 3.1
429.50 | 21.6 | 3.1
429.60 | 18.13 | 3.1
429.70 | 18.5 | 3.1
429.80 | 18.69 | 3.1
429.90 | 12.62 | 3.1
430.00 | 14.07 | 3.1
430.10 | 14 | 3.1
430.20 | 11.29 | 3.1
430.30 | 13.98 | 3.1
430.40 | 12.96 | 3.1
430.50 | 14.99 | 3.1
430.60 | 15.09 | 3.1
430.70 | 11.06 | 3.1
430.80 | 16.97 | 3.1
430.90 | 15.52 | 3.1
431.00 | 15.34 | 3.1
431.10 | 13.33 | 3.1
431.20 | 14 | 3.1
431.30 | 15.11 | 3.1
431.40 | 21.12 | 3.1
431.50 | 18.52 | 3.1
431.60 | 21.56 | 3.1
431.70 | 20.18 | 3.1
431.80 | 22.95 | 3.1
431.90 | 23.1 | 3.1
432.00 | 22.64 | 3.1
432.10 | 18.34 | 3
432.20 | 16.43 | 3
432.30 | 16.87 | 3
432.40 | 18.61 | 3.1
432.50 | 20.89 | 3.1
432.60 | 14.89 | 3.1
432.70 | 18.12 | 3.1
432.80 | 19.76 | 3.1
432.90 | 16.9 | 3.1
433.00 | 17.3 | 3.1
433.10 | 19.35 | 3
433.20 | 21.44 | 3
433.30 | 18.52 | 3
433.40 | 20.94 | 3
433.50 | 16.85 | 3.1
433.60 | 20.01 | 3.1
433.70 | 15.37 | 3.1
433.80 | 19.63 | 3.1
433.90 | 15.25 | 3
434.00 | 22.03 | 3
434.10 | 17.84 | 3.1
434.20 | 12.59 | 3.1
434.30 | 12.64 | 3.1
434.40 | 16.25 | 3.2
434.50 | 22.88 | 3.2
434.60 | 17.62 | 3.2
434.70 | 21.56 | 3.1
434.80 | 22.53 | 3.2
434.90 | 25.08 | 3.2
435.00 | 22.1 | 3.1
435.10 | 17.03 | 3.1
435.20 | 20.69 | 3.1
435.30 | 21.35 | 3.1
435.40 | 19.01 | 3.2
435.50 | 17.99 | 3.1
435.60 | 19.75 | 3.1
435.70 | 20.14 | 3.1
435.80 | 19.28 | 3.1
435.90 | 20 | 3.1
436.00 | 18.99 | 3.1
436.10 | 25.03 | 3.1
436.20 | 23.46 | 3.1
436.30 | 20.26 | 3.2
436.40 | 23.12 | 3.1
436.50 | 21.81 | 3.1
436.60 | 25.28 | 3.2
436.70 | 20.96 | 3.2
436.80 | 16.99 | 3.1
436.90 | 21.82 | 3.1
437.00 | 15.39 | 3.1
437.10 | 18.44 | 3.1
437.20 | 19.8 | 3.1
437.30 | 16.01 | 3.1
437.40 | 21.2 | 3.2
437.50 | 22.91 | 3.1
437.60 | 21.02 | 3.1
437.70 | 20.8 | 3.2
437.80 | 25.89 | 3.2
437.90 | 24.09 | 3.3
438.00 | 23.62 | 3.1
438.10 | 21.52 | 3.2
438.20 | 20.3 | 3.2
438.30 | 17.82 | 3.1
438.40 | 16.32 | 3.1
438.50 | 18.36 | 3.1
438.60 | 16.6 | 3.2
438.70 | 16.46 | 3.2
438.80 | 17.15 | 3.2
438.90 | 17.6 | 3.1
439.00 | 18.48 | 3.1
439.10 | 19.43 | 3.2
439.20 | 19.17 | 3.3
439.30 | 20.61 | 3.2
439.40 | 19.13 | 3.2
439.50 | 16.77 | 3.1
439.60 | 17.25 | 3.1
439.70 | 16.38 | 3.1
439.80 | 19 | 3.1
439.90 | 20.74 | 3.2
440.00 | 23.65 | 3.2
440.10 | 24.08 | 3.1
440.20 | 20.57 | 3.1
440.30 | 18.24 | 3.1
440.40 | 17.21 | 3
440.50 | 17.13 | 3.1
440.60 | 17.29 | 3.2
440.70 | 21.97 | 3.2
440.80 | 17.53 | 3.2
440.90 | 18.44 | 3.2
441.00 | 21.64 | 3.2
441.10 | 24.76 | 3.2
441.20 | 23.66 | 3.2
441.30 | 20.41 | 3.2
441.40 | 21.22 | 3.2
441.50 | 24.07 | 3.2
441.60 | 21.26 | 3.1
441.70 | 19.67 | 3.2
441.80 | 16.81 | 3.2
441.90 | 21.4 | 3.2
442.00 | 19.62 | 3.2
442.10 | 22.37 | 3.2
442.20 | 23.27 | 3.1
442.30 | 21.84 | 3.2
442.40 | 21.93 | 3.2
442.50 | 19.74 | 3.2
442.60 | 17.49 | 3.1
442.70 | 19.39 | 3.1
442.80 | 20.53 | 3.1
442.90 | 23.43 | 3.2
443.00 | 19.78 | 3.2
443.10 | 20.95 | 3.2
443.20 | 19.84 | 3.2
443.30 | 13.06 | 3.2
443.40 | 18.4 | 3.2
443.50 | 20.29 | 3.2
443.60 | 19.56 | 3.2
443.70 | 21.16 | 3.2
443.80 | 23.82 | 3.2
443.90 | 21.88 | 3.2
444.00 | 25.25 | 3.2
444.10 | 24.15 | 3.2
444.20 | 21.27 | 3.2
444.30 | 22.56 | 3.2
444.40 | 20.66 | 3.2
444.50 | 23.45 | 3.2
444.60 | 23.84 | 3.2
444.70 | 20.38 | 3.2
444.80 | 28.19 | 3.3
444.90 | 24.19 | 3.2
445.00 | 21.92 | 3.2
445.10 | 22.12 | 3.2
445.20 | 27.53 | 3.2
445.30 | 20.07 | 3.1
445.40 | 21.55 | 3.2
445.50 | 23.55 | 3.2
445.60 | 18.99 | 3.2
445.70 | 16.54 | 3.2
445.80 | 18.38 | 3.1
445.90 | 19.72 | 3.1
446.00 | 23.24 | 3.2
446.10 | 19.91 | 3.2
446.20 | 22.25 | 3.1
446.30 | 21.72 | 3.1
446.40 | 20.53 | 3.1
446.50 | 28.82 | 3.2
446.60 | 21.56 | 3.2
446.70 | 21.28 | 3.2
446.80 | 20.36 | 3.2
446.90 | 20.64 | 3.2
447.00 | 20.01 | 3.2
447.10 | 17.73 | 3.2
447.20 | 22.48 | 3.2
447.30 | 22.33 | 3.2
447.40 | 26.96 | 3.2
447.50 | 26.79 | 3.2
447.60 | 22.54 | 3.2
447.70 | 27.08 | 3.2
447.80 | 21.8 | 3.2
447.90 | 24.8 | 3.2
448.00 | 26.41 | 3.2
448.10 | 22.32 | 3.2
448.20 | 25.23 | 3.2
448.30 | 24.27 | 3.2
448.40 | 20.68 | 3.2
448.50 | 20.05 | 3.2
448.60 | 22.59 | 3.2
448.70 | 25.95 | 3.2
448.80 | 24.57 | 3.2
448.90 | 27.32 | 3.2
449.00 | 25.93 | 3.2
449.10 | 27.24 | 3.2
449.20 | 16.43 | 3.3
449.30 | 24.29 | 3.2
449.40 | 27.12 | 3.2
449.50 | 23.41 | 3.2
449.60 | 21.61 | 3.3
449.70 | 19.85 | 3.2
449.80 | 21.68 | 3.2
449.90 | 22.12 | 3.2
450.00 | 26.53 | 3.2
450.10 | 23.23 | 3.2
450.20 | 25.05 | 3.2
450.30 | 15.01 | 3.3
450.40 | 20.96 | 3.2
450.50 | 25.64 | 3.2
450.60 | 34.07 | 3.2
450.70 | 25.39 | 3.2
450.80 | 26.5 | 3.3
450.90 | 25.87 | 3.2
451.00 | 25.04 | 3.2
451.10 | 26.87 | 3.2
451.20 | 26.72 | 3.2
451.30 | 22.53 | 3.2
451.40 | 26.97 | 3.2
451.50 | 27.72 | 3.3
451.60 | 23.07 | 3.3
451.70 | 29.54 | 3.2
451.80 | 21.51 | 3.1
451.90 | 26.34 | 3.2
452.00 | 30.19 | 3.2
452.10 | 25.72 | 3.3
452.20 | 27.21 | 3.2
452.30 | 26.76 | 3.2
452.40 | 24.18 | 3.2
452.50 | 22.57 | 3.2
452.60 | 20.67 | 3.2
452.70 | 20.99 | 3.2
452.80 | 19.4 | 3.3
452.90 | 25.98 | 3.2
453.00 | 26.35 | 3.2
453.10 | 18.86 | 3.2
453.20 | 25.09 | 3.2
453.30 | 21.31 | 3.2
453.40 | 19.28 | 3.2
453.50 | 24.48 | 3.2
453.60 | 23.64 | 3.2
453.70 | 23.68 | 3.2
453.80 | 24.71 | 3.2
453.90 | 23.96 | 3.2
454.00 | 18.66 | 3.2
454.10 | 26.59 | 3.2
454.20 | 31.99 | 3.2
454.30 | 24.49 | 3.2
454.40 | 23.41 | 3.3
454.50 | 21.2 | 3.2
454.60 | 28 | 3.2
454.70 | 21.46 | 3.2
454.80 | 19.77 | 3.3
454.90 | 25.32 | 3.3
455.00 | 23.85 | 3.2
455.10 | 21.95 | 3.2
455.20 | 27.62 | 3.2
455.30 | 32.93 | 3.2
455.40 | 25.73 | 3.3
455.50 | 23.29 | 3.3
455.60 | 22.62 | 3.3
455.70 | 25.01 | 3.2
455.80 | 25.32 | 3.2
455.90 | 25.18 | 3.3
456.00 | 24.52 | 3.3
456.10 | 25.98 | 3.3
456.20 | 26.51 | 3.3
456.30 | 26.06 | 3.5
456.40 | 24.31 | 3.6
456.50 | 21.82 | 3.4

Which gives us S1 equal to 1.5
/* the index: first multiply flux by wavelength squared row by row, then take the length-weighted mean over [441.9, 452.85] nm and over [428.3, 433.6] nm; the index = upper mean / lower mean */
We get 1.4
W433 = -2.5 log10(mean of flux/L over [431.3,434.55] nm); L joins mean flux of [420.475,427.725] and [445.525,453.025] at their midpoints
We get 0.10 mag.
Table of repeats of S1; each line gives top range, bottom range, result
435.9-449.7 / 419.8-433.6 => 1.26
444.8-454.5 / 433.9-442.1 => 1.25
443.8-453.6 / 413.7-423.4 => 1.50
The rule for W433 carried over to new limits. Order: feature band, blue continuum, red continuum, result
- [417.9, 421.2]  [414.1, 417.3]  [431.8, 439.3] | 0.044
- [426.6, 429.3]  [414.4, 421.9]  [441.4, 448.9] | 0.087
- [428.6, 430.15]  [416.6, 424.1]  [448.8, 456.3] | 0.183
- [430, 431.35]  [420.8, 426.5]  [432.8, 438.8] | 0.346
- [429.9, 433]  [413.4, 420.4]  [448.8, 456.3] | 0.205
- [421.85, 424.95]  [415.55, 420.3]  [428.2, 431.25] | -0.146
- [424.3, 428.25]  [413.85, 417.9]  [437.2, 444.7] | 0.012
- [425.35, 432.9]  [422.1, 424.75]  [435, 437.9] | 0.125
